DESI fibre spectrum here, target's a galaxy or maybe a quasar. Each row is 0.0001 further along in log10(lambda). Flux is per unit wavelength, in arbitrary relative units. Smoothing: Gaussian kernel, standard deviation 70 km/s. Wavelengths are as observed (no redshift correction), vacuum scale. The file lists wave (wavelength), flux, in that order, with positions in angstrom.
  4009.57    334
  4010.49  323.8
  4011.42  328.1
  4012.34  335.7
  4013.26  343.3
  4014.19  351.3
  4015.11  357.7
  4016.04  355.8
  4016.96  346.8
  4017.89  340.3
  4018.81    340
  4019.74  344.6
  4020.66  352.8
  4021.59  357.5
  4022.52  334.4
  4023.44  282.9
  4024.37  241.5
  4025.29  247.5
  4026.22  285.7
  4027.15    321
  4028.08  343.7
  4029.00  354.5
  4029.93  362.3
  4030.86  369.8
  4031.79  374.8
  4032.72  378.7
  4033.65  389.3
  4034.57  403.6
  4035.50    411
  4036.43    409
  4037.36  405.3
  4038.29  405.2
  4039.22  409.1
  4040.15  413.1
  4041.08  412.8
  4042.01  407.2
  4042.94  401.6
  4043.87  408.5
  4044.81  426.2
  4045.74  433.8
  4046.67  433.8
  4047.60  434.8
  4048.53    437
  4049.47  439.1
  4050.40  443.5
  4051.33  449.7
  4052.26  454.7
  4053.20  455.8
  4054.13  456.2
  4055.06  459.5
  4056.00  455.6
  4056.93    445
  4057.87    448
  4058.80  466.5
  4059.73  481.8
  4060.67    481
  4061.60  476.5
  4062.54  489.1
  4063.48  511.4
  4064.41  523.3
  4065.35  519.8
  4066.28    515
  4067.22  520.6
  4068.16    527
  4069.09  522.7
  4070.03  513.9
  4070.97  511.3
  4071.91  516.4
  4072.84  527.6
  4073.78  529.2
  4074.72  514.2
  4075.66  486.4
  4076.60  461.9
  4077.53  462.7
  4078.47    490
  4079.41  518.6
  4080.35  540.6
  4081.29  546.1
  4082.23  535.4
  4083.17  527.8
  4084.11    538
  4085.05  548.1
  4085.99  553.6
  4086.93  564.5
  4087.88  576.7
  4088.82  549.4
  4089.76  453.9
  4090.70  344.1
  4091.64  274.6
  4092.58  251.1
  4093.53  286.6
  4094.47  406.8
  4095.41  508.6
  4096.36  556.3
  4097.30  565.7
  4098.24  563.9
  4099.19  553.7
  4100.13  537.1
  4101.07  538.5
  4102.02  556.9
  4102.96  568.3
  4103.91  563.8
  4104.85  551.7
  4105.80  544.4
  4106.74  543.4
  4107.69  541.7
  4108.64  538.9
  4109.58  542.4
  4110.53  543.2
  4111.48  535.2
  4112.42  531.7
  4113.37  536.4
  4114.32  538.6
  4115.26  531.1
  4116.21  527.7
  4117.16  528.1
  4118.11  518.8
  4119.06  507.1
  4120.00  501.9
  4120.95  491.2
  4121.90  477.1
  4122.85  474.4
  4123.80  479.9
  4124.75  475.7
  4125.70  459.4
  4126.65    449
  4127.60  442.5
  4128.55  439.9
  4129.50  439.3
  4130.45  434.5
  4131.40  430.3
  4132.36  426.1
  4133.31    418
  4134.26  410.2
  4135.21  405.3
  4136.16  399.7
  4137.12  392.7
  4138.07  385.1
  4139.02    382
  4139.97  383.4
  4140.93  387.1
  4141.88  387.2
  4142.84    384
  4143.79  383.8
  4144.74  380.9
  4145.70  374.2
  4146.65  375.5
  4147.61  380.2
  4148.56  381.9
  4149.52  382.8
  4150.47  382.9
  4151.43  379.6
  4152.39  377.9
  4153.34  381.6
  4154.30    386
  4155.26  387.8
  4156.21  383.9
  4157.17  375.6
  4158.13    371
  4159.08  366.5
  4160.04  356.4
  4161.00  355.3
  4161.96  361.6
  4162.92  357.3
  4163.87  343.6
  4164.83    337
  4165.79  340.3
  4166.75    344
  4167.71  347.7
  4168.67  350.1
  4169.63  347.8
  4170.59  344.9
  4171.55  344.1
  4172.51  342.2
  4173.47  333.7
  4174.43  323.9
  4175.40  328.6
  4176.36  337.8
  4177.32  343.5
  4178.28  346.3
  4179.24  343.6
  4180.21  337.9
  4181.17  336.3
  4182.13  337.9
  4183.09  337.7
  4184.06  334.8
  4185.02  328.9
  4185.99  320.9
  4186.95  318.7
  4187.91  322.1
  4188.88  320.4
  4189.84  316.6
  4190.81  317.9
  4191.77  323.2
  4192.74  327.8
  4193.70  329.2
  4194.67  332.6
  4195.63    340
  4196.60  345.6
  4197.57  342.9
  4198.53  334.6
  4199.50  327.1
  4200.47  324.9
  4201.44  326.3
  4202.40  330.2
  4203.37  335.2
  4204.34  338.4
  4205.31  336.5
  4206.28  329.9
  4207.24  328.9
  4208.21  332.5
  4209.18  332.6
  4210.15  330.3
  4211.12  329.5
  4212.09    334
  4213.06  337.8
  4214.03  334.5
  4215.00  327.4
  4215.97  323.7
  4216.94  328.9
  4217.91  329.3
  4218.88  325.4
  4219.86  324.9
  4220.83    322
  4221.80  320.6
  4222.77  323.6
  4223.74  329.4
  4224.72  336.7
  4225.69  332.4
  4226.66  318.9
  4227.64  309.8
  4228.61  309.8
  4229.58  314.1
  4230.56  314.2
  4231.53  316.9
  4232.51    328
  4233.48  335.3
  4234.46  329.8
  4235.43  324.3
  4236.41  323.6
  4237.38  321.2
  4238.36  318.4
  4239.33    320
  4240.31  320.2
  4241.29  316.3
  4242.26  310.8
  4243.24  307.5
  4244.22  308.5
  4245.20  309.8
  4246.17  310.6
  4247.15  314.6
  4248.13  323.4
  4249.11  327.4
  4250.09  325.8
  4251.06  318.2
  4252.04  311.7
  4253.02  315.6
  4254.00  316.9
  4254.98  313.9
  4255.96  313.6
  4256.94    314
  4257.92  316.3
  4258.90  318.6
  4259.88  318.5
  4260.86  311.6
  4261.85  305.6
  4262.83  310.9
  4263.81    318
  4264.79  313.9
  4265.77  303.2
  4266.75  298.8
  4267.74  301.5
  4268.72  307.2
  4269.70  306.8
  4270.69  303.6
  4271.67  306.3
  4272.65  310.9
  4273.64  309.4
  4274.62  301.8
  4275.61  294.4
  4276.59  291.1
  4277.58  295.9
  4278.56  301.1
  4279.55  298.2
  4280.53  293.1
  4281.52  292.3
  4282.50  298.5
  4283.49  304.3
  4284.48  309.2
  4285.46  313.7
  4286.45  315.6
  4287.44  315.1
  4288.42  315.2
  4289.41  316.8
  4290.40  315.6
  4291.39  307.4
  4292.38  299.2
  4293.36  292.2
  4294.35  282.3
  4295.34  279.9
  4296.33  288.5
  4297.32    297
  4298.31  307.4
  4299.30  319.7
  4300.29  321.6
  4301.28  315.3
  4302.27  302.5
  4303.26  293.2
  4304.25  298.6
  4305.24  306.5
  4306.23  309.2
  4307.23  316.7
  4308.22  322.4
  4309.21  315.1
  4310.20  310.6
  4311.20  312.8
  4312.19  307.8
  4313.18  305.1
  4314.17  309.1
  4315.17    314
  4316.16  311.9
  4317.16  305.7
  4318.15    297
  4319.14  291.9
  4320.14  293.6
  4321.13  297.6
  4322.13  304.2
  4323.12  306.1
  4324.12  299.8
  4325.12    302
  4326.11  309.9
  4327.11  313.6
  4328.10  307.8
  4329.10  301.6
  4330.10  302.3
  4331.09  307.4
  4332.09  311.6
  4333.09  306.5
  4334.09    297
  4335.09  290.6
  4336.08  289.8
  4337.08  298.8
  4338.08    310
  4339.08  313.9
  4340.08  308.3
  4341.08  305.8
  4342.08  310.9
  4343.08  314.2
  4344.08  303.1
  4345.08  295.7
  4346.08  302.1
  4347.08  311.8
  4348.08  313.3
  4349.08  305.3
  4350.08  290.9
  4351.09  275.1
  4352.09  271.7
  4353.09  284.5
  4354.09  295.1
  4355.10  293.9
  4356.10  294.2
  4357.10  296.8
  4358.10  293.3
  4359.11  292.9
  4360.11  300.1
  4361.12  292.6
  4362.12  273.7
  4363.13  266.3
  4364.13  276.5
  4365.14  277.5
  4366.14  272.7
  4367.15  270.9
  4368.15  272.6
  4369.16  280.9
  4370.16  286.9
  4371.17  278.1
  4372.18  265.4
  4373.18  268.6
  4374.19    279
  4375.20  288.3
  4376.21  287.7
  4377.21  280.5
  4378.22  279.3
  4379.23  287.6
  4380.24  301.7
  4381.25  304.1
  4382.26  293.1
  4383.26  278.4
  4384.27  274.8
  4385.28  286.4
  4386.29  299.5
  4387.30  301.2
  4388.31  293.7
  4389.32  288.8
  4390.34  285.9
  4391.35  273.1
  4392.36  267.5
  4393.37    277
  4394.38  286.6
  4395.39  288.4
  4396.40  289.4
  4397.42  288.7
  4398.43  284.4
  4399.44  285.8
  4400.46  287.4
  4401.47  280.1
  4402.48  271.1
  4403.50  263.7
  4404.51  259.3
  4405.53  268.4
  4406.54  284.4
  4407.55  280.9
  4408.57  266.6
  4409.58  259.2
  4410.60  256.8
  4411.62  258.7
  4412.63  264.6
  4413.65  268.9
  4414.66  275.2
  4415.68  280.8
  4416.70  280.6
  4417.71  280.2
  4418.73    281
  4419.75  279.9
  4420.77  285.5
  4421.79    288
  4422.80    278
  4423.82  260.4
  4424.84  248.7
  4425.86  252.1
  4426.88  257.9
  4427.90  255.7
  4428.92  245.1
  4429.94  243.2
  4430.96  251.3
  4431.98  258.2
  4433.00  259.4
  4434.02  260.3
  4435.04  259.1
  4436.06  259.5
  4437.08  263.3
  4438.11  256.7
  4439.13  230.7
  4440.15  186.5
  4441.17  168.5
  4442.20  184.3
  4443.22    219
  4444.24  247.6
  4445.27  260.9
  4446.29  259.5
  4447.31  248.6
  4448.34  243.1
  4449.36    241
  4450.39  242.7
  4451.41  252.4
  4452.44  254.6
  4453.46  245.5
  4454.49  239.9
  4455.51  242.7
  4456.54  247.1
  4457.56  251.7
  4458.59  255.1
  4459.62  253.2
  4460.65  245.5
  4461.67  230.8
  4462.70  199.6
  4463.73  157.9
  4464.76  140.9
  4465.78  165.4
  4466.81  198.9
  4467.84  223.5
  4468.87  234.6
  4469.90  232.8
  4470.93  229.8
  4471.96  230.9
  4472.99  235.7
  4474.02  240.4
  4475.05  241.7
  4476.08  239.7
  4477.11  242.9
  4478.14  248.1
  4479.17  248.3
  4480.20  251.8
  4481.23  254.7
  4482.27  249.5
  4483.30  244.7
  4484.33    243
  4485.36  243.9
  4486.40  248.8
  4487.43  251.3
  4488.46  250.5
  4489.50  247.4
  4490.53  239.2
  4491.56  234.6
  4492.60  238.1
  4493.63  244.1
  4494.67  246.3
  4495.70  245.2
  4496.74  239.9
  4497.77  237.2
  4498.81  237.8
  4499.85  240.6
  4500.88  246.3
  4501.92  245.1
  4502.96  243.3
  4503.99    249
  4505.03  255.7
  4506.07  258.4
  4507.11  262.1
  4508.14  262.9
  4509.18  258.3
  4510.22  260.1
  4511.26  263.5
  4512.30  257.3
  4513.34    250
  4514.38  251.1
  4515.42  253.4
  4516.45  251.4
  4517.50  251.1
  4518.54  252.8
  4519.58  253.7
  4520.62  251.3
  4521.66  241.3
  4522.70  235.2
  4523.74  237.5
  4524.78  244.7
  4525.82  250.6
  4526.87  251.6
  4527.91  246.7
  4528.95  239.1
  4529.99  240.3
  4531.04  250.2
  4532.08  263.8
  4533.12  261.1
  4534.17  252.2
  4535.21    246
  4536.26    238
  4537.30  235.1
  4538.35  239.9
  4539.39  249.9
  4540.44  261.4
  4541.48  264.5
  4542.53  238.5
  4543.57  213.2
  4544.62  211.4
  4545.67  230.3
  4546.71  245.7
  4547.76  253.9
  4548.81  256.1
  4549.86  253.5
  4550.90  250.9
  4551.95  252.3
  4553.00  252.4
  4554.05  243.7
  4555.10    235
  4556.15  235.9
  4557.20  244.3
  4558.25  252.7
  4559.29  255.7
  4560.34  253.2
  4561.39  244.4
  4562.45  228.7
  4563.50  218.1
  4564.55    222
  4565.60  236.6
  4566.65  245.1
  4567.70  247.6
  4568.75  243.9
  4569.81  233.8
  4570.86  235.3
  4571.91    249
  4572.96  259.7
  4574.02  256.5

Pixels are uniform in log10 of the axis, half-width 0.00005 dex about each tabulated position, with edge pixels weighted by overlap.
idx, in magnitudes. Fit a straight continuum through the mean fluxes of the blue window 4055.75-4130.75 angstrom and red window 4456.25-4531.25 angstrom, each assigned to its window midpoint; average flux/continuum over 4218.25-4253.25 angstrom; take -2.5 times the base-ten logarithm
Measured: 0.26 mag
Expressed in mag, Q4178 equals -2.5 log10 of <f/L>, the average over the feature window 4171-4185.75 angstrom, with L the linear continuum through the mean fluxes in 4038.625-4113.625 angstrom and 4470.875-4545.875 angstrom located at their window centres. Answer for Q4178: 0.27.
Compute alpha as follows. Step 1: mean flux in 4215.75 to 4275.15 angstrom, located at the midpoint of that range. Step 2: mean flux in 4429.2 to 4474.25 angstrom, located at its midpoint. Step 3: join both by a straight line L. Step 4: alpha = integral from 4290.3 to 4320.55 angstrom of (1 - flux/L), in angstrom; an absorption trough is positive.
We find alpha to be -1.3 angstrom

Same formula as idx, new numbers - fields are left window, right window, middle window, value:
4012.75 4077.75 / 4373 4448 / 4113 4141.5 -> -0.175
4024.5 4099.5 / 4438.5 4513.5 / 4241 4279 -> 0.133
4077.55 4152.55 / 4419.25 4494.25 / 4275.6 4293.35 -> 0.171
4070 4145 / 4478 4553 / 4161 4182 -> 0.286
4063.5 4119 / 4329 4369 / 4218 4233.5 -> 0.231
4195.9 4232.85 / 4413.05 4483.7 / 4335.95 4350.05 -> -0.090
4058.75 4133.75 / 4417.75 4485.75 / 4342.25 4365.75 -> 0.071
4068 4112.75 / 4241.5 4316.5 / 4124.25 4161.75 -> 0.145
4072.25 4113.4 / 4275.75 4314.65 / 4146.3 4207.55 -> 0.223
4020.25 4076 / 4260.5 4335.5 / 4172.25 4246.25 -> 0.070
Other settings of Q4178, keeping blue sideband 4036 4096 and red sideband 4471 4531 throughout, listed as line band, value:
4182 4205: 0.218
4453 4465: 0.179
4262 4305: 0.175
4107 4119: -0.199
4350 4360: 0.113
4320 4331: 0.108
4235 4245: 0.196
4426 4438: 0.107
